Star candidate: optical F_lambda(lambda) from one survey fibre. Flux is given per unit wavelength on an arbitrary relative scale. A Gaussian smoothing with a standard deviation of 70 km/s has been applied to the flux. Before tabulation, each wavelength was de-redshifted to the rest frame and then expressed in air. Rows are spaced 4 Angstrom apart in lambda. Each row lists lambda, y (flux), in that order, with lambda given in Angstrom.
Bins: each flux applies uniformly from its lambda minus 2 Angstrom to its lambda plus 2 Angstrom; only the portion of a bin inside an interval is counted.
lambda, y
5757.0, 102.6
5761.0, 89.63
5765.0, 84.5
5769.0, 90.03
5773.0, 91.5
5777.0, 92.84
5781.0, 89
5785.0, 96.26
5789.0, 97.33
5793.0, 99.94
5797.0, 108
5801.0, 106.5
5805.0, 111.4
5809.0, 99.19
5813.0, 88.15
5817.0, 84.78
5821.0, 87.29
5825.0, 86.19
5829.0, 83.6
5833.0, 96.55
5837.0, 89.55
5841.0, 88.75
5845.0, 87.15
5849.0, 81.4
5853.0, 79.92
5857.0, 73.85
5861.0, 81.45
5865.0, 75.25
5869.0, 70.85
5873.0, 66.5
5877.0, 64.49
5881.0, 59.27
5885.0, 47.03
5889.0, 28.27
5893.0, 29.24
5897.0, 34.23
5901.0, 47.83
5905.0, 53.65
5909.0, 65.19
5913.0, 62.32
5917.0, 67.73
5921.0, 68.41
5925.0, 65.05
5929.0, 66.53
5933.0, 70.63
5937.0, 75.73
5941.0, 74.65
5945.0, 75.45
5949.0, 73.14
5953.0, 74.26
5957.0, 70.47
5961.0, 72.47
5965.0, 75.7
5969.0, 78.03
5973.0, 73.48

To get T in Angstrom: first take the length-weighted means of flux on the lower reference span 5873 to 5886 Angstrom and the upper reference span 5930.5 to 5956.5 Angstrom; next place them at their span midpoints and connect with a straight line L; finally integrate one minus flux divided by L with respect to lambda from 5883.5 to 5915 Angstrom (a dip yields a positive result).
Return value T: 8.9 Angstrom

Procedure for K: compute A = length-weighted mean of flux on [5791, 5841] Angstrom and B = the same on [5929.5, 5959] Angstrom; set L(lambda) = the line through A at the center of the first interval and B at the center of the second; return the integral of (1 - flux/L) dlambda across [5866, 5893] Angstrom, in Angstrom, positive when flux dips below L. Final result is 9.5 Angstrom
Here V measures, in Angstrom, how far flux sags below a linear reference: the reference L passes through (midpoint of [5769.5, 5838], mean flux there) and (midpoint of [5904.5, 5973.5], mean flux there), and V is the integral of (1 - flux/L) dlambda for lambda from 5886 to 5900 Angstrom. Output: 8.1 Angstrom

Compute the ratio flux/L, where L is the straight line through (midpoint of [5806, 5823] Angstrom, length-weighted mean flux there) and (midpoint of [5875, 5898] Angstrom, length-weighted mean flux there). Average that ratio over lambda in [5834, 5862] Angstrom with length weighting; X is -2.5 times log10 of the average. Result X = -0.207 mag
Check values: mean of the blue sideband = 91.1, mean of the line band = 83.7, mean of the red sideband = 44.2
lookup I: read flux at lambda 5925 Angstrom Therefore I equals 65.05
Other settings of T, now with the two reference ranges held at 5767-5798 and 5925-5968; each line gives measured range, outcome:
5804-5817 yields -0.7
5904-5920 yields 2.9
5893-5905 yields 5.8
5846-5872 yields 2.3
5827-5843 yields -0.3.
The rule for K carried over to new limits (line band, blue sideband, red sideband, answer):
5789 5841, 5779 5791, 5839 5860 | -3.66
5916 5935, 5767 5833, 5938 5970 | 2.51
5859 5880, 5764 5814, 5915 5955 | 2.96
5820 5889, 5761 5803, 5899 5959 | 5.05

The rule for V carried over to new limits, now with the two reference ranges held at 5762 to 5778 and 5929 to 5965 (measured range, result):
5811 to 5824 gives -0.24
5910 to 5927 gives 2.22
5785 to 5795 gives -1.20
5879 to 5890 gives 4.54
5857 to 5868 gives 0.56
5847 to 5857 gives 0.32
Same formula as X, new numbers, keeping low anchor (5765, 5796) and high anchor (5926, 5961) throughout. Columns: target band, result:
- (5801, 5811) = -0.17 mag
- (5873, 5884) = 0.30 mag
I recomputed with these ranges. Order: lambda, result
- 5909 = 65.19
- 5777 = 92.84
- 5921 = 68.41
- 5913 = 62.32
